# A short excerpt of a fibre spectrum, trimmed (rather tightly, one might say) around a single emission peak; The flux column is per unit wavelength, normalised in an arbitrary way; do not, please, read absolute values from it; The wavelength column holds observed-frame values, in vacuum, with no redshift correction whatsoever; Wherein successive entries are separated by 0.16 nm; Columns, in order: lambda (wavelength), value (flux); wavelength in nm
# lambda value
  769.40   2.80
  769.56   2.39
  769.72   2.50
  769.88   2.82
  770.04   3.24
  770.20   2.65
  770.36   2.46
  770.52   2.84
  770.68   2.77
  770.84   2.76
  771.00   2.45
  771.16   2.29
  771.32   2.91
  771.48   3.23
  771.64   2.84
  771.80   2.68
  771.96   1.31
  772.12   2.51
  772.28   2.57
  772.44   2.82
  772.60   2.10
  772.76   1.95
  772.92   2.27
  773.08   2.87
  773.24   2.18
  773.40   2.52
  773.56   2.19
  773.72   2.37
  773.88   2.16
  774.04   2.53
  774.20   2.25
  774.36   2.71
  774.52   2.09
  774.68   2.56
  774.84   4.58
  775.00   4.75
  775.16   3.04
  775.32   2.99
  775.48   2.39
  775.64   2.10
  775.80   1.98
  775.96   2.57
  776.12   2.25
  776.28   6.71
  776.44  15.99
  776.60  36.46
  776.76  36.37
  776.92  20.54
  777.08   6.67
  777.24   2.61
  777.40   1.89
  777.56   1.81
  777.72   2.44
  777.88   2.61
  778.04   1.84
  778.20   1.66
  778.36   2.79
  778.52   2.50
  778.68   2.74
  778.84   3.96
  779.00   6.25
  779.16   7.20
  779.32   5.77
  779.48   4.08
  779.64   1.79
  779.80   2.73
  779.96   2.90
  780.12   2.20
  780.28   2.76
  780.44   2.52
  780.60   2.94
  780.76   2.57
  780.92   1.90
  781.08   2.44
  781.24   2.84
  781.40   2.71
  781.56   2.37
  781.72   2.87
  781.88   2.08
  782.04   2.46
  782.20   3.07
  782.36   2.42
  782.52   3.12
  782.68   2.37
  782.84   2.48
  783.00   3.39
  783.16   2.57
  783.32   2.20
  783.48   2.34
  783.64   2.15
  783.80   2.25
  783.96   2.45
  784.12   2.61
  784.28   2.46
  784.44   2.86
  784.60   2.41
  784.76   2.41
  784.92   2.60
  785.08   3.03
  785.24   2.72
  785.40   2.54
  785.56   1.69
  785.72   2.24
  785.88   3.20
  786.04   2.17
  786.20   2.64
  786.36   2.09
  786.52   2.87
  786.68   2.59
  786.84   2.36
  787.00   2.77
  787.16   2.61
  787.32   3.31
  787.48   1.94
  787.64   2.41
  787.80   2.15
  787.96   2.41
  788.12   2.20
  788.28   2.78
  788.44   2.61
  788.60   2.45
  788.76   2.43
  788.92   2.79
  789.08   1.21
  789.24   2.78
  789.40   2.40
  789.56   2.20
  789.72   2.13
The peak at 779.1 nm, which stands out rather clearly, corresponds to [N II]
